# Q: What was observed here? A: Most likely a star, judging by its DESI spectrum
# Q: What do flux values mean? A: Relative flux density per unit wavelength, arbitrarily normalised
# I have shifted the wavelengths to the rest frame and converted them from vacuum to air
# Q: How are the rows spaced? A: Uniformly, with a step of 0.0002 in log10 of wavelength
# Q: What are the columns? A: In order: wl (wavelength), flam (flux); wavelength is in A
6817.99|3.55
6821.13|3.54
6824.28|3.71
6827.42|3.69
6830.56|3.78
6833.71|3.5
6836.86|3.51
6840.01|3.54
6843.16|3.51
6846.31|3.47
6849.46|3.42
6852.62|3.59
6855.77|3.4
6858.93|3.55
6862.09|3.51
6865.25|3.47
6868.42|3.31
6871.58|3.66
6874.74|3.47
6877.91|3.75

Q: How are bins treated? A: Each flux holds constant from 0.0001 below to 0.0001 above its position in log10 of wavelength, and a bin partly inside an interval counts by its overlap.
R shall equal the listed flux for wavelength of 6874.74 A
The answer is 3.47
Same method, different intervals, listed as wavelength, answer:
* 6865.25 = 3.47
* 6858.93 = 3.55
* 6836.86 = 3.51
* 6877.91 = 3.75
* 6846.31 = 3.47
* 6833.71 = 3.5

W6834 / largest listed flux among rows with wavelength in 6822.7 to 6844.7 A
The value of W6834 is 3.78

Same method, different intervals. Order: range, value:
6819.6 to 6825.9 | 3.71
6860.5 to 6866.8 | 3.51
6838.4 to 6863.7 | 3.59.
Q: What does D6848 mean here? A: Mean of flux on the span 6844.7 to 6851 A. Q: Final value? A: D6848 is 3.45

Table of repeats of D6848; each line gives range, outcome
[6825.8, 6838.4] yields 3.62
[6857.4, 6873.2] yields 3.5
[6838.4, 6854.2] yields 3.51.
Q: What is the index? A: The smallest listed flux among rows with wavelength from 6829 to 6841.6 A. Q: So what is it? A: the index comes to 3.5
